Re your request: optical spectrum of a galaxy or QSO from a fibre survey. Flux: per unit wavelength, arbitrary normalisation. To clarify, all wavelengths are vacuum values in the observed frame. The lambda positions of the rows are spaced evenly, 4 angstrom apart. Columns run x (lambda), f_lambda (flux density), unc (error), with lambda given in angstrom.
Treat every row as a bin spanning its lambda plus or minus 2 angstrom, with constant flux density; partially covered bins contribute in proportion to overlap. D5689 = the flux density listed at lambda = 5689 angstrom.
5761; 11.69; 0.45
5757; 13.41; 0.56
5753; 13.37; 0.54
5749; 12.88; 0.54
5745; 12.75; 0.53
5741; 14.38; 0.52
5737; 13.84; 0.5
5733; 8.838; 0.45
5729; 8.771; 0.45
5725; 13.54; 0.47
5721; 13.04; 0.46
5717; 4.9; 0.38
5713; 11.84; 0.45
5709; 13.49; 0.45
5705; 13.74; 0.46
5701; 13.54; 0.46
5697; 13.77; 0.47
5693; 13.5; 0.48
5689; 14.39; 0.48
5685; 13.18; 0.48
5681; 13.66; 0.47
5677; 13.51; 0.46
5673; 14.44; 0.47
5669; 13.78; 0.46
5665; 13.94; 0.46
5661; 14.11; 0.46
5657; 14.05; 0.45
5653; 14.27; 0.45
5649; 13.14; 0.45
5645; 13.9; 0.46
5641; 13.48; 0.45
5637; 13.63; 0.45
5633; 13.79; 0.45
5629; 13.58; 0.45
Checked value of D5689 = 14.39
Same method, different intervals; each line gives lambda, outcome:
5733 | 8.838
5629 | 13.58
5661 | 14.11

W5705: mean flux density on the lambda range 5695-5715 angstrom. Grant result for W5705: 13.3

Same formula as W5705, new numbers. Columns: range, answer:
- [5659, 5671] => 13.9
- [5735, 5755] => 13.4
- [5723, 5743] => 11.9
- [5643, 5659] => 13.8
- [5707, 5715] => 12.7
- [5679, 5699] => 13.7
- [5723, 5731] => 11.2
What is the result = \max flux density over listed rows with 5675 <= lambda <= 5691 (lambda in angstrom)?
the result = 14.39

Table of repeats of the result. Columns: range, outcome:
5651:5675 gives 14.44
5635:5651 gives 13.9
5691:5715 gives 13.77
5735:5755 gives 14.38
